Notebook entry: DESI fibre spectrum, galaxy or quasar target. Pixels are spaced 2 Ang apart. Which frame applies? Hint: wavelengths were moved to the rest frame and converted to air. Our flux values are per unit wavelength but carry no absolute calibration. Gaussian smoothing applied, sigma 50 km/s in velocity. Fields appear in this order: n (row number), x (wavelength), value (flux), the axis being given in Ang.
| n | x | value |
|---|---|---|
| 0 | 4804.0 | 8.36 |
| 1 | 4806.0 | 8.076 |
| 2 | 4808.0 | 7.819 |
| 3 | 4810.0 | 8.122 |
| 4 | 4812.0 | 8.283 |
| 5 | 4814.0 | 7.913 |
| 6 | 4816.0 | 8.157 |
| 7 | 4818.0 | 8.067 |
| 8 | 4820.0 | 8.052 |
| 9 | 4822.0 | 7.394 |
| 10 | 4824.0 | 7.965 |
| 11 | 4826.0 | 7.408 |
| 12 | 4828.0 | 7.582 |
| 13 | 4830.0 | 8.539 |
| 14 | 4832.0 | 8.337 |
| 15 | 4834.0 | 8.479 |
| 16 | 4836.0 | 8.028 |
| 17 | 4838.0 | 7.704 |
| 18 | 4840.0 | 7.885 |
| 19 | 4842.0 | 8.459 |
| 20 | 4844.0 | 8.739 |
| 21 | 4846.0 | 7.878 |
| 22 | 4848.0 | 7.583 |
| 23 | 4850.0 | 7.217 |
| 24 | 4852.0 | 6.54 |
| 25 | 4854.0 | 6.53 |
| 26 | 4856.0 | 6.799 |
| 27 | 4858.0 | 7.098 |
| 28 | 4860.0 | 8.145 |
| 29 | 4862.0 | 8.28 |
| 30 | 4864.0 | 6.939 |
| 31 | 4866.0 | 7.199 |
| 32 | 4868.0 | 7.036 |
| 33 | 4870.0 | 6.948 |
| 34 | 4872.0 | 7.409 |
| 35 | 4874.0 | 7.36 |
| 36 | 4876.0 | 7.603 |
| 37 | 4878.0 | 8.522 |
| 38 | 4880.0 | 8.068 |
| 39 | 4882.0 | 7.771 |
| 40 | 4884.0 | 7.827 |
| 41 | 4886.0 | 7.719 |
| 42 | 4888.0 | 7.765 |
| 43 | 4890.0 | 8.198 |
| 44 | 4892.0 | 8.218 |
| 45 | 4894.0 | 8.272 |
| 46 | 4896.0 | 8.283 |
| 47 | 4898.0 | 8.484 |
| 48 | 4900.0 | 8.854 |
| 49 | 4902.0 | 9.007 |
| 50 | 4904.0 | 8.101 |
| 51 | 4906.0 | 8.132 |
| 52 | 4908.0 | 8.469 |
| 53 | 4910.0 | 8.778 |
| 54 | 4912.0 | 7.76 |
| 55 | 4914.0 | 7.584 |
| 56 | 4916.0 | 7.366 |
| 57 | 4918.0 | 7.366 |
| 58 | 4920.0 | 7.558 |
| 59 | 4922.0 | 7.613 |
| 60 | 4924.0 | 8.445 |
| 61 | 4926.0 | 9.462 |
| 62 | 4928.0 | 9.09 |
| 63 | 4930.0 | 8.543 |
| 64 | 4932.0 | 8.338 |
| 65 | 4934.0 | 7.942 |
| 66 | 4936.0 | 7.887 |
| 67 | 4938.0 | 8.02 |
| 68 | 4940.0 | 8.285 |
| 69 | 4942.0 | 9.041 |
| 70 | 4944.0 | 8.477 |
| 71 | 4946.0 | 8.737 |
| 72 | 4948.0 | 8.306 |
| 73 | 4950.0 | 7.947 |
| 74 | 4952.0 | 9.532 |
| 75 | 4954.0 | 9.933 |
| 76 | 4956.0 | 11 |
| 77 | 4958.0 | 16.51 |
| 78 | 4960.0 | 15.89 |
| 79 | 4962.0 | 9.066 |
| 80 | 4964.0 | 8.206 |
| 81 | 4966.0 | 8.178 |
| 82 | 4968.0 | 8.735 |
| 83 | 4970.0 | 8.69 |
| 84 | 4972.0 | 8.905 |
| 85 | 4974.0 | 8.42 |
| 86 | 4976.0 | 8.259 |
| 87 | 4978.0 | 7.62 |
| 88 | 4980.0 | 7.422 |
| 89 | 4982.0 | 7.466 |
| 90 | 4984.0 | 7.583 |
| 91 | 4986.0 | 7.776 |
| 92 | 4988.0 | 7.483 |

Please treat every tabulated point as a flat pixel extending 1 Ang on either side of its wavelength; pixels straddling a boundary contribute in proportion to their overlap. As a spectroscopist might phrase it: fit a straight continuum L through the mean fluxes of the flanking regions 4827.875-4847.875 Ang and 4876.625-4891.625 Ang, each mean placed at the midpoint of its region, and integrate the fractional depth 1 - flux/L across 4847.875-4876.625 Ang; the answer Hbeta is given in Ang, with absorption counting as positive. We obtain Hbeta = 2.98 Ang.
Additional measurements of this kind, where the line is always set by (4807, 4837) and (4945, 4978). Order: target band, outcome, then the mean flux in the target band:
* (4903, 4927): 2.9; 8.05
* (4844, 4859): 2.1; 7.2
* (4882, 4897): 1.4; 8.02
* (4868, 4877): 1.4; 7.3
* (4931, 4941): 1.4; 8.09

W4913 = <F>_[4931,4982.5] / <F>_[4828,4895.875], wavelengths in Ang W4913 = 1.18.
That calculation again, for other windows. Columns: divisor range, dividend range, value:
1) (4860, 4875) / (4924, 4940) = 1.15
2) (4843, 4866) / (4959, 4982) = 1.21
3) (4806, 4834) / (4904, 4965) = 1.12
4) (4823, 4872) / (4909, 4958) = 1.13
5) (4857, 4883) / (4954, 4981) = 1.29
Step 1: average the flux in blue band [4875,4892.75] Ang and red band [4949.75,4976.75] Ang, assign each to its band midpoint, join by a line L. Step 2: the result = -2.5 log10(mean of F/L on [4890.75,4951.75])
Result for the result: 0.08 mag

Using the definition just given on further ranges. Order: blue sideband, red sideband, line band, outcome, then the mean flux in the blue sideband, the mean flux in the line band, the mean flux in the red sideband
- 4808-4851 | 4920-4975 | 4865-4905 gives 0.083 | 7.99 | 7.93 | 9.2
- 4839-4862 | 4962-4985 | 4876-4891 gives -0.031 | 7.57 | 7.96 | 8.18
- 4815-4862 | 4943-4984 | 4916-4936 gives 0.084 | 7.78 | 8.2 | 9.32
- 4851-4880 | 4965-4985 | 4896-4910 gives -0.121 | 7.34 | 8.51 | 8.13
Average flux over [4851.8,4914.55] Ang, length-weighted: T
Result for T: 7.82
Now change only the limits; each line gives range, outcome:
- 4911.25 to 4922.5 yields 7.53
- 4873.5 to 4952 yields 8.21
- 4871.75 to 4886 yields 7.81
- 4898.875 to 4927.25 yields 8.19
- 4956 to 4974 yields 10.4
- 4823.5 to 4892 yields 7.7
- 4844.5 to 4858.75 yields 7.15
